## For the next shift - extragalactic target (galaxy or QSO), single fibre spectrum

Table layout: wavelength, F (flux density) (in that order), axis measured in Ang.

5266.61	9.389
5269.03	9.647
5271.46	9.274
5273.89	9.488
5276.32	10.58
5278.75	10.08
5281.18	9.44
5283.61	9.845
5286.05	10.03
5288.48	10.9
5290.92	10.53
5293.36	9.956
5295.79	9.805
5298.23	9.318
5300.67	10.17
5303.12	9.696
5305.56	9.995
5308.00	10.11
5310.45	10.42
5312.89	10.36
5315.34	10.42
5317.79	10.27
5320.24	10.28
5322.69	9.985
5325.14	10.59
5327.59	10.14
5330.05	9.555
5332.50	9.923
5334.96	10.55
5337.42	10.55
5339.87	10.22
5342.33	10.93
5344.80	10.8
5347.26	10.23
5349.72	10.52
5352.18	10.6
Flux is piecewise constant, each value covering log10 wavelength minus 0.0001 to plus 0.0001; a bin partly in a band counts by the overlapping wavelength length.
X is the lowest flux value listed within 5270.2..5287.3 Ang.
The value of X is 9.274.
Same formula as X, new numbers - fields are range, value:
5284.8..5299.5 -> 9.318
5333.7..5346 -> 10.22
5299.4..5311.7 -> 9.696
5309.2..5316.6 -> 10.36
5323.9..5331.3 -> 9.555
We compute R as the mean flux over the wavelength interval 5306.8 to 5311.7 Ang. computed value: 10.3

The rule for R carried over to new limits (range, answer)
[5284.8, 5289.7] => 10.5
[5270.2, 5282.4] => 9.77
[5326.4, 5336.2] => 10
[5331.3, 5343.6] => 10.4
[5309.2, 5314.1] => 10.4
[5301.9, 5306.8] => 9.86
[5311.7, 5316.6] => 10.4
